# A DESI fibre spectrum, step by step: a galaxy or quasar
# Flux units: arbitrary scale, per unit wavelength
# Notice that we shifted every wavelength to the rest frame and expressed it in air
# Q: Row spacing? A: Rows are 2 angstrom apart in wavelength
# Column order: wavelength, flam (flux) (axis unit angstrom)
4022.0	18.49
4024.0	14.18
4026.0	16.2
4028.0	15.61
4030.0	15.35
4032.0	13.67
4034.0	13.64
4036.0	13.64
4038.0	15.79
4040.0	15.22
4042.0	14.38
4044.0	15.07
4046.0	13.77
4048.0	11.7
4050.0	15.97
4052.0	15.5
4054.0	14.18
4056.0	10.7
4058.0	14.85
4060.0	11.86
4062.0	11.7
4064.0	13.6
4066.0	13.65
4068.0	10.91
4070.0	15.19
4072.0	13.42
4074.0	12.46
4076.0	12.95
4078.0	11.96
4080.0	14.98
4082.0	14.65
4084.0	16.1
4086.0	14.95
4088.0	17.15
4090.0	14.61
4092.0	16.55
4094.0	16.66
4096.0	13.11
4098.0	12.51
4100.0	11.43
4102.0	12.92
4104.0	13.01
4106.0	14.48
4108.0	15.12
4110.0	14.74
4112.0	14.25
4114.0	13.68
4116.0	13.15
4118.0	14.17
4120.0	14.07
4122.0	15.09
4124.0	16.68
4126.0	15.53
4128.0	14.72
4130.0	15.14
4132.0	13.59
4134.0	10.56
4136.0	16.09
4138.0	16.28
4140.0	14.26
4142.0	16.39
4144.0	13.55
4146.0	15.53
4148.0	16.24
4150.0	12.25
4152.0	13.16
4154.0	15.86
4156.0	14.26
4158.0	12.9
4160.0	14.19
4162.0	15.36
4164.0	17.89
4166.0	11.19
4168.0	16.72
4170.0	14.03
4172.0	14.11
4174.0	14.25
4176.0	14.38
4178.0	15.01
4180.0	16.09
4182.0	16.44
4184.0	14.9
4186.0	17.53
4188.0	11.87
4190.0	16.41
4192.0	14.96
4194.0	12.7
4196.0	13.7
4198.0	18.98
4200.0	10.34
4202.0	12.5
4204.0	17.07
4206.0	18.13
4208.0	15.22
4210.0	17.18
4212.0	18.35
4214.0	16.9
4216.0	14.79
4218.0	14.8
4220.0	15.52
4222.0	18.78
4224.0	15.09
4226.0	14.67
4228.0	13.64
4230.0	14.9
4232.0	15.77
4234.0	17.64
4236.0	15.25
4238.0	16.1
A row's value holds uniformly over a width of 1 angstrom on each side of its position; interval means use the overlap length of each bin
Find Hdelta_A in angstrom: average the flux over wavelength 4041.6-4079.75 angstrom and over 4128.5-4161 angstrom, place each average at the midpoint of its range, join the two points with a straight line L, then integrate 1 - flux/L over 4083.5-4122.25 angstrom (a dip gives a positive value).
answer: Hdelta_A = -1.3 angstrom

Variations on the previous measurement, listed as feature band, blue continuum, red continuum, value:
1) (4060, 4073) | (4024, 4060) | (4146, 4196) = 1.3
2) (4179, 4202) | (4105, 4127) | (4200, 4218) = 1.2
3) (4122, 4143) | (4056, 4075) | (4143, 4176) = -1.4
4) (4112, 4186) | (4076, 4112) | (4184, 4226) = 1.2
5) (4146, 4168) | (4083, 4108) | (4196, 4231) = 0.9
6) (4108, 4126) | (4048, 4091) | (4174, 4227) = -0.2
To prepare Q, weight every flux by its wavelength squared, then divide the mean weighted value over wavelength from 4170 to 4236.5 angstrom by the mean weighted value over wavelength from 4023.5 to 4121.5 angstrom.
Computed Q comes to 1.2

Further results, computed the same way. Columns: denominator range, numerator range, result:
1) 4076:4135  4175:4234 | 1.13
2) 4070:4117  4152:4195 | 1.09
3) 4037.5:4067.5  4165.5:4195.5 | 1.14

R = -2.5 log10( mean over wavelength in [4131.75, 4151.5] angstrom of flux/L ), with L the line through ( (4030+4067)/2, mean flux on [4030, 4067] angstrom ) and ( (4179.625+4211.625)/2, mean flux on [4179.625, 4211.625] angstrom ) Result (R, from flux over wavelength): 0.02 mag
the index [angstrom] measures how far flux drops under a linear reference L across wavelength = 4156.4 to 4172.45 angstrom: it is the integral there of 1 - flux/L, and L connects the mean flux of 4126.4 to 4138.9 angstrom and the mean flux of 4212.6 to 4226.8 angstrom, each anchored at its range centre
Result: 0.4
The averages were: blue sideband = 14.4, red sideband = 15.9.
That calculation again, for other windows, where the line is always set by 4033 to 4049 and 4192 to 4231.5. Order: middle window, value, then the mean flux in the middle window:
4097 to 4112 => 1.1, 13.5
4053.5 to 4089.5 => 1.9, 13.6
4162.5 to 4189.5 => 0.3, 15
